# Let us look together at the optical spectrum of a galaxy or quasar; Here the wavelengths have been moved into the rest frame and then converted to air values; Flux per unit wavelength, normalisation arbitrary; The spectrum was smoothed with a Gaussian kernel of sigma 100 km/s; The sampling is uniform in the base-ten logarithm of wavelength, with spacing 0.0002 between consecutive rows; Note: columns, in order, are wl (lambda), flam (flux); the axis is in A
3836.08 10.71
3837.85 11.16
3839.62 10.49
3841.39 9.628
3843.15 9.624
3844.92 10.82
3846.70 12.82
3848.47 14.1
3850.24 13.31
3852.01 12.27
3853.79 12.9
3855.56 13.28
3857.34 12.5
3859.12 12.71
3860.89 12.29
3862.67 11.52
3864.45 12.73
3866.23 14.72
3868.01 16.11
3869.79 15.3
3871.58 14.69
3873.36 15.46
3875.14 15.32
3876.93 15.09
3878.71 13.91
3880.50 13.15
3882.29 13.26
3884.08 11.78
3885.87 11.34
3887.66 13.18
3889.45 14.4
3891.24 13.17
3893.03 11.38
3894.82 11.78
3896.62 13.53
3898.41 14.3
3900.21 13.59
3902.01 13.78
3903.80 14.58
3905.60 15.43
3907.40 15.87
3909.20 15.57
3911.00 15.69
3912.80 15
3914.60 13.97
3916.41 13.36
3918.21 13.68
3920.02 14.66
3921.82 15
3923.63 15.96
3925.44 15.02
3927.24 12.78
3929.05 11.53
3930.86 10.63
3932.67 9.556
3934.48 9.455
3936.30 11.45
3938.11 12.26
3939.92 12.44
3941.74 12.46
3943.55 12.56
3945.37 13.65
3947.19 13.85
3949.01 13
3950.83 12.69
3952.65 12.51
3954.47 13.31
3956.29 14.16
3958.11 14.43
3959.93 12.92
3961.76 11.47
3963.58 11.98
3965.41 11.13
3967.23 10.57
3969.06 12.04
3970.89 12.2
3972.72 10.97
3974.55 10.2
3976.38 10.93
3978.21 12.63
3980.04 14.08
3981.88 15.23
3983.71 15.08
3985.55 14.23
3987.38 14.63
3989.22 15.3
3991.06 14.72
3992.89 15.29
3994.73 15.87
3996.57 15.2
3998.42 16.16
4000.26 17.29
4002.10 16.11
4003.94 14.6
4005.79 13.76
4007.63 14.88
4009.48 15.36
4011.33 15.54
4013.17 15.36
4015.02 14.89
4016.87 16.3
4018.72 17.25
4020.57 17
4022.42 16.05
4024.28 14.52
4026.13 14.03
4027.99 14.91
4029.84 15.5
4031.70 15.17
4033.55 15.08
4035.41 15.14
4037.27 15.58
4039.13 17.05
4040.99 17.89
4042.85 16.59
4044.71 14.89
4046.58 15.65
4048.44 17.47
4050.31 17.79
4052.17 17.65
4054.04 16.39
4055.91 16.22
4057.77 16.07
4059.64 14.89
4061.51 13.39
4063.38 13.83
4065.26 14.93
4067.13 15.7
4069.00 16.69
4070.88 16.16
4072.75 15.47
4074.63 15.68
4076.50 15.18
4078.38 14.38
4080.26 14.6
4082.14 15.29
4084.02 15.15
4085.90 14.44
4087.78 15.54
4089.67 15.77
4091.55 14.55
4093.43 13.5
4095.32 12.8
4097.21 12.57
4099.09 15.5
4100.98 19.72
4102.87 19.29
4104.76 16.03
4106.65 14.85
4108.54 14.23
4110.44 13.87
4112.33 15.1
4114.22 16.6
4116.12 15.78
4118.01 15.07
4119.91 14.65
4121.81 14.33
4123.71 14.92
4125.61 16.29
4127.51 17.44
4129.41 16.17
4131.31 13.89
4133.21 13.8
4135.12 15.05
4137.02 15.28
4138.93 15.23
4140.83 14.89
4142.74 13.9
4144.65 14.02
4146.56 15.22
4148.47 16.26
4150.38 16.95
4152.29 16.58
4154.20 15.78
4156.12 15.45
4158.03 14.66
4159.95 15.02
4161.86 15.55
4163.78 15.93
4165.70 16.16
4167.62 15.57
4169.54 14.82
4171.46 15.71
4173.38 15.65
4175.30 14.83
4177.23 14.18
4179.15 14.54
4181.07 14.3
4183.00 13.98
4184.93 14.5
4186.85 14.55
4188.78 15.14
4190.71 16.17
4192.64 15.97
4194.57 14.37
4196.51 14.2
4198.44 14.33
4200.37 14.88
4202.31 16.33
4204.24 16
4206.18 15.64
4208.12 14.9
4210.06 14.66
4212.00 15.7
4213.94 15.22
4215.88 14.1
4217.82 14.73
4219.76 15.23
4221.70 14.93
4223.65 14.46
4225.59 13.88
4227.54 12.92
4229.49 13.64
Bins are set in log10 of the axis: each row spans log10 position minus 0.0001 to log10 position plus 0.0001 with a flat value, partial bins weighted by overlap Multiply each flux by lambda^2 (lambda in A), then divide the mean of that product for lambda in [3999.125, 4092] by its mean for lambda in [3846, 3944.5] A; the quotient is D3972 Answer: 1.25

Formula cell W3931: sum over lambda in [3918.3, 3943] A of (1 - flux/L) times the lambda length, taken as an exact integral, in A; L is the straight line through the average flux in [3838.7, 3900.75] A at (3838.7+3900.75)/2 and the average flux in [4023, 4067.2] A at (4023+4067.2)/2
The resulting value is 2.4 A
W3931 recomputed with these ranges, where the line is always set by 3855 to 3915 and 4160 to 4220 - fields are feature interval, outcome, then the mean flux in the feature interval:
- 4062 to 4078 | -0.84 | 15.4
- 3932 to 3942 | 2.00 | 11.2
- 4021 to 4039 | -1.02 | 15.2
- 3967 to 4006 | 0.64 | 14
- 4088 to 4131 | -1.84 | 15.4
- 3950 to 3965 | 1.34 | 12.9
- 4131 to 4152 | -0.21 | 15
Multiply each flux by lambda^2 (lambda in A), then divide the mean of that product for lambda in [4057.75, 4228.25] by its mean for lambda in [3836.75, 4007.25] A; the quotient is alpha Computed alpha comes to 1.3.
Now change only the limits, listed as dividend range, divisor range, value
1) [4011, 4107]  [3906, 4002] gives 1.22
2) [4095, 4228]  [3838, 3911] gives 1.31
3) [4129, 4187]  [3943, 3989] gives 1.29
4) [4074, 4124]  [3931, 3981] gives 1.34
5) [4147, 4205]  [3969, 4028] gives 1.14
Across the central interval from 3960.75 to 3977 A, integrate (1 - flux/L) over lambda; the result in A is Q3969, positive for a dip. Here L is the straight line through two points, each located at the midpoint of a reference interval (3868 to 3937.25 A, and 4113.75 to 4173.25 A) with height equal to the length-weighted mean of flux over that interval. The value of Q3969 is 3.3 A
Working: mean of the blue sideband 13.6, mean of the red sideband 15.4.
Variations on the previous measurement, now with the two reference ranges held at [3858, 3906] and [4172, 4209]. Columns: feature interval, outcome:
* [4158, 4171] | -0.51 A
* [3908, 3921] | -0.78 A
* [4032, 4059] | -3.77 A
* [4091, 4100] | 0.51 A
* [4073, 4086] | -0.47 A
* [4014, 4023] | -1.31 A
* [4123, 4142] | -0.72 A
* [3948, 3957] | 0.53 A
